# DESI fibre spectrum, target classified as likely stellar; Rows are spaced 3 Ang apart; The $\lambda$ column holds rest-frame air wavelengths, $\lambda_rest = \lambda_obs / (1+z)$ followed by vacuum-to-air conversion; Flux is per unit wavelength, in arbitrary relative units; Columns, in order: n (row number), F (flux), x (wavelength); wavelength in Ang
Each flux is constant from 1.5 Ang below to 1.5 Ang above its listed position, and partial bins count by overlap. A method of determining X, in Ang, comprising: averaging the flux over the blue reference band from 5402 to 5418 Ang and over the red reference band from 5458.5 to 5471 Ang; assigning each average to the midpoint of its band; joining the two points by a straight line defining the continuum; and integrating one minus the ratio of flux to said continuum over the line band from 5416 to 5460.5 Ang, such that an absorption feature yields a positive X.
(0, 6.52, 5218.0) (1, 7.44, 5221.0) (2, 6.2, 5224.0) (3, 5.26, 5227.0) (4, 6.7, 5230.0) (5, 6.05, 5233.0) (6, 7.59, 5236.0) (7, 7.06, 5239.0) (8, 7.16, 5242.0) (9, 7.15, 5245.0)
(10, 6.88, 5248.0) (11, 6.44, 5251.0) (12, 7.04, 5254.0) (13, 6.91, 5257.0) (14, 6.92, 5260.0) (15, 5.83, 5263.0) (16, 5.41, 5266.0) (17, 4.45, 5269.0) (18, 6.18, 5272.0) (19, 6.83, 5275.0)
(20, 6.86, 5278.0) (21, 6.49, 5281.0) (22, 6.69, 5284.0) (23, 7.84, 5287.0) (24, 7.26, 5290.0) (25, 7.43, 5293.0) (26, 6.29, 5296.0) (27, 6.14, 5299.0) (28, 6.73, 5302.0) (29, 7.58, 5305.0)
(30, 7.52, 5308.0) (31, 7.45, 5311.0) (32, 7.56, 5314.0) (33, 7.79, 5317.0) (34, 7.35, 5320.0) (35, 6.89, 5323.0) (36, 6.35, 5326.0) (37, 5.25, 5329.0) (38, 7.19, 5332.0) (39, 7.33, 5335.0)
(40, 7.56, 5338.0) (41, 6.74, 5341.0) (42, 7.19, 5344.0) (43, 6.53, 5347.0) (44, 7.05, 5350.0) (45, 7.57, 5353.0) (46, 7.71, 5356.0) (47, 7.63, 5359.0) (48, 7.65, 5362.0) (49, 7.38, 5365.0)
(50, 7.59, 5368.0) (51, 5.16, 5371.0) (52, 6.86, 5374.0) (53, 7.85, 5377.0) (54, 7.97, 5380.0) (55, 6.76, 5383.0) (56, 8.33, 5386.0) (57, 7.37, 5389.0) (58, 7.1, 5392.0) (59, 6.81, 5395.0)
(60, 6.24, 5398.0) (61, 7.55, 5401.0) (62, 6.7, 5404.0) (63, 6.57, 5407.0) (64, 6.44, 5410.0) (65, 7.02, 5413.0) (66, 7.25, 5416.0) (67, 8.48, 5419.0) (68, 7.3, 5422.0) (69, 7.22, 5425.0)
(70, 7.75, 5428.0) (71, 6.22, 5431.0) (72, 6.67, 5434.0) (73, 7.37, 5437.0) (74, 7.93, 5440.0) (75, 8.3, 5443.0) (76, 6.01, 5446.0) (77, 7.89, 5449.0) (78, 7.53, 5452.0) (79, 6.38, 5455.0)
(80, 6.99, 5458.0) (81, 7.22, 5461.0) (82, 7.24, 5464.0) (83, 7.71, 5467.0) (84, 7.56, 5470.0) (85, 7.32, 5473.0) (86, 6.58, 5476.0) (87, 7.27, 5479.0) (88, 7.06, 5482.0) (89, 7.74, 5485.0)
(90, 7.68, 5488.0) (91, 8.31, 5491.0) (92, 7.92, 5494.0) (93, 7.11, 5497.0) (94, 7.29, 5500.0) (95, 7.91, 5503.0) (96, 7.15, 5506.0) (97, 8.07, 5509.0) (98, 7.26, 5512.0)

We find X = -0.9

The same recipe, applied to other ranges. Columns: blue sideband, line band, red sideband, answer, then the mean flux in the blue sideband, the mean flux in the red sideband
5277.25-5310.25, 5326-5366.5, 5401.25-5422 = -0.3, 7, 7.12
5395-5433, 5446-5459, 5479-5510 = 0.4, 7.05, 7.6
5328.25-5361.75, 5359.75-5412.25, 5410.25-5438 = 0.6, 7.13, 7.21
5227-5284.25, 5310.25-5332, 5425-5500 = -0.6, 6.52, 7.32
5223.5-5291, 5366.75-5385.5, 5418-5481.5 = -0.2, 6.57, 7.27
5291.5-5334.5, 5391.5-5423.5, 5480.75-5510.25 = 1.2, 6.97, 7.62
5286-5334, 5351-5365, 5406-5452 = -0.9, 7.03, 7.24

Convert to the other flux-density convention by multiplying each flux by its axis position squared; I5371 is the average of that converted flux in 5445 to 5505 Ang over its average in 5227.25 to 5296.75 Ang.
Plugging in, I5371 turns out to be 1.20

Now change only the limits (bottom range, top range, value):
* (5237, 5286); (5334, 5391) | 1.15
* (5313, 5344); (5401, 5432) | 1.05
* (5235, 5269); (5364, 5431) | 1.14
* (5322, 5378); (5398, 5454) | 1.05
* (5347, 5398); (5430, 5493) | 1.04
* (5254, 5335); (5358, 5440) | 1.10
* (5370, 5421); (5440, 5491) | 1.06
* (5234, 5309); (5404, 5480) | 1.14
